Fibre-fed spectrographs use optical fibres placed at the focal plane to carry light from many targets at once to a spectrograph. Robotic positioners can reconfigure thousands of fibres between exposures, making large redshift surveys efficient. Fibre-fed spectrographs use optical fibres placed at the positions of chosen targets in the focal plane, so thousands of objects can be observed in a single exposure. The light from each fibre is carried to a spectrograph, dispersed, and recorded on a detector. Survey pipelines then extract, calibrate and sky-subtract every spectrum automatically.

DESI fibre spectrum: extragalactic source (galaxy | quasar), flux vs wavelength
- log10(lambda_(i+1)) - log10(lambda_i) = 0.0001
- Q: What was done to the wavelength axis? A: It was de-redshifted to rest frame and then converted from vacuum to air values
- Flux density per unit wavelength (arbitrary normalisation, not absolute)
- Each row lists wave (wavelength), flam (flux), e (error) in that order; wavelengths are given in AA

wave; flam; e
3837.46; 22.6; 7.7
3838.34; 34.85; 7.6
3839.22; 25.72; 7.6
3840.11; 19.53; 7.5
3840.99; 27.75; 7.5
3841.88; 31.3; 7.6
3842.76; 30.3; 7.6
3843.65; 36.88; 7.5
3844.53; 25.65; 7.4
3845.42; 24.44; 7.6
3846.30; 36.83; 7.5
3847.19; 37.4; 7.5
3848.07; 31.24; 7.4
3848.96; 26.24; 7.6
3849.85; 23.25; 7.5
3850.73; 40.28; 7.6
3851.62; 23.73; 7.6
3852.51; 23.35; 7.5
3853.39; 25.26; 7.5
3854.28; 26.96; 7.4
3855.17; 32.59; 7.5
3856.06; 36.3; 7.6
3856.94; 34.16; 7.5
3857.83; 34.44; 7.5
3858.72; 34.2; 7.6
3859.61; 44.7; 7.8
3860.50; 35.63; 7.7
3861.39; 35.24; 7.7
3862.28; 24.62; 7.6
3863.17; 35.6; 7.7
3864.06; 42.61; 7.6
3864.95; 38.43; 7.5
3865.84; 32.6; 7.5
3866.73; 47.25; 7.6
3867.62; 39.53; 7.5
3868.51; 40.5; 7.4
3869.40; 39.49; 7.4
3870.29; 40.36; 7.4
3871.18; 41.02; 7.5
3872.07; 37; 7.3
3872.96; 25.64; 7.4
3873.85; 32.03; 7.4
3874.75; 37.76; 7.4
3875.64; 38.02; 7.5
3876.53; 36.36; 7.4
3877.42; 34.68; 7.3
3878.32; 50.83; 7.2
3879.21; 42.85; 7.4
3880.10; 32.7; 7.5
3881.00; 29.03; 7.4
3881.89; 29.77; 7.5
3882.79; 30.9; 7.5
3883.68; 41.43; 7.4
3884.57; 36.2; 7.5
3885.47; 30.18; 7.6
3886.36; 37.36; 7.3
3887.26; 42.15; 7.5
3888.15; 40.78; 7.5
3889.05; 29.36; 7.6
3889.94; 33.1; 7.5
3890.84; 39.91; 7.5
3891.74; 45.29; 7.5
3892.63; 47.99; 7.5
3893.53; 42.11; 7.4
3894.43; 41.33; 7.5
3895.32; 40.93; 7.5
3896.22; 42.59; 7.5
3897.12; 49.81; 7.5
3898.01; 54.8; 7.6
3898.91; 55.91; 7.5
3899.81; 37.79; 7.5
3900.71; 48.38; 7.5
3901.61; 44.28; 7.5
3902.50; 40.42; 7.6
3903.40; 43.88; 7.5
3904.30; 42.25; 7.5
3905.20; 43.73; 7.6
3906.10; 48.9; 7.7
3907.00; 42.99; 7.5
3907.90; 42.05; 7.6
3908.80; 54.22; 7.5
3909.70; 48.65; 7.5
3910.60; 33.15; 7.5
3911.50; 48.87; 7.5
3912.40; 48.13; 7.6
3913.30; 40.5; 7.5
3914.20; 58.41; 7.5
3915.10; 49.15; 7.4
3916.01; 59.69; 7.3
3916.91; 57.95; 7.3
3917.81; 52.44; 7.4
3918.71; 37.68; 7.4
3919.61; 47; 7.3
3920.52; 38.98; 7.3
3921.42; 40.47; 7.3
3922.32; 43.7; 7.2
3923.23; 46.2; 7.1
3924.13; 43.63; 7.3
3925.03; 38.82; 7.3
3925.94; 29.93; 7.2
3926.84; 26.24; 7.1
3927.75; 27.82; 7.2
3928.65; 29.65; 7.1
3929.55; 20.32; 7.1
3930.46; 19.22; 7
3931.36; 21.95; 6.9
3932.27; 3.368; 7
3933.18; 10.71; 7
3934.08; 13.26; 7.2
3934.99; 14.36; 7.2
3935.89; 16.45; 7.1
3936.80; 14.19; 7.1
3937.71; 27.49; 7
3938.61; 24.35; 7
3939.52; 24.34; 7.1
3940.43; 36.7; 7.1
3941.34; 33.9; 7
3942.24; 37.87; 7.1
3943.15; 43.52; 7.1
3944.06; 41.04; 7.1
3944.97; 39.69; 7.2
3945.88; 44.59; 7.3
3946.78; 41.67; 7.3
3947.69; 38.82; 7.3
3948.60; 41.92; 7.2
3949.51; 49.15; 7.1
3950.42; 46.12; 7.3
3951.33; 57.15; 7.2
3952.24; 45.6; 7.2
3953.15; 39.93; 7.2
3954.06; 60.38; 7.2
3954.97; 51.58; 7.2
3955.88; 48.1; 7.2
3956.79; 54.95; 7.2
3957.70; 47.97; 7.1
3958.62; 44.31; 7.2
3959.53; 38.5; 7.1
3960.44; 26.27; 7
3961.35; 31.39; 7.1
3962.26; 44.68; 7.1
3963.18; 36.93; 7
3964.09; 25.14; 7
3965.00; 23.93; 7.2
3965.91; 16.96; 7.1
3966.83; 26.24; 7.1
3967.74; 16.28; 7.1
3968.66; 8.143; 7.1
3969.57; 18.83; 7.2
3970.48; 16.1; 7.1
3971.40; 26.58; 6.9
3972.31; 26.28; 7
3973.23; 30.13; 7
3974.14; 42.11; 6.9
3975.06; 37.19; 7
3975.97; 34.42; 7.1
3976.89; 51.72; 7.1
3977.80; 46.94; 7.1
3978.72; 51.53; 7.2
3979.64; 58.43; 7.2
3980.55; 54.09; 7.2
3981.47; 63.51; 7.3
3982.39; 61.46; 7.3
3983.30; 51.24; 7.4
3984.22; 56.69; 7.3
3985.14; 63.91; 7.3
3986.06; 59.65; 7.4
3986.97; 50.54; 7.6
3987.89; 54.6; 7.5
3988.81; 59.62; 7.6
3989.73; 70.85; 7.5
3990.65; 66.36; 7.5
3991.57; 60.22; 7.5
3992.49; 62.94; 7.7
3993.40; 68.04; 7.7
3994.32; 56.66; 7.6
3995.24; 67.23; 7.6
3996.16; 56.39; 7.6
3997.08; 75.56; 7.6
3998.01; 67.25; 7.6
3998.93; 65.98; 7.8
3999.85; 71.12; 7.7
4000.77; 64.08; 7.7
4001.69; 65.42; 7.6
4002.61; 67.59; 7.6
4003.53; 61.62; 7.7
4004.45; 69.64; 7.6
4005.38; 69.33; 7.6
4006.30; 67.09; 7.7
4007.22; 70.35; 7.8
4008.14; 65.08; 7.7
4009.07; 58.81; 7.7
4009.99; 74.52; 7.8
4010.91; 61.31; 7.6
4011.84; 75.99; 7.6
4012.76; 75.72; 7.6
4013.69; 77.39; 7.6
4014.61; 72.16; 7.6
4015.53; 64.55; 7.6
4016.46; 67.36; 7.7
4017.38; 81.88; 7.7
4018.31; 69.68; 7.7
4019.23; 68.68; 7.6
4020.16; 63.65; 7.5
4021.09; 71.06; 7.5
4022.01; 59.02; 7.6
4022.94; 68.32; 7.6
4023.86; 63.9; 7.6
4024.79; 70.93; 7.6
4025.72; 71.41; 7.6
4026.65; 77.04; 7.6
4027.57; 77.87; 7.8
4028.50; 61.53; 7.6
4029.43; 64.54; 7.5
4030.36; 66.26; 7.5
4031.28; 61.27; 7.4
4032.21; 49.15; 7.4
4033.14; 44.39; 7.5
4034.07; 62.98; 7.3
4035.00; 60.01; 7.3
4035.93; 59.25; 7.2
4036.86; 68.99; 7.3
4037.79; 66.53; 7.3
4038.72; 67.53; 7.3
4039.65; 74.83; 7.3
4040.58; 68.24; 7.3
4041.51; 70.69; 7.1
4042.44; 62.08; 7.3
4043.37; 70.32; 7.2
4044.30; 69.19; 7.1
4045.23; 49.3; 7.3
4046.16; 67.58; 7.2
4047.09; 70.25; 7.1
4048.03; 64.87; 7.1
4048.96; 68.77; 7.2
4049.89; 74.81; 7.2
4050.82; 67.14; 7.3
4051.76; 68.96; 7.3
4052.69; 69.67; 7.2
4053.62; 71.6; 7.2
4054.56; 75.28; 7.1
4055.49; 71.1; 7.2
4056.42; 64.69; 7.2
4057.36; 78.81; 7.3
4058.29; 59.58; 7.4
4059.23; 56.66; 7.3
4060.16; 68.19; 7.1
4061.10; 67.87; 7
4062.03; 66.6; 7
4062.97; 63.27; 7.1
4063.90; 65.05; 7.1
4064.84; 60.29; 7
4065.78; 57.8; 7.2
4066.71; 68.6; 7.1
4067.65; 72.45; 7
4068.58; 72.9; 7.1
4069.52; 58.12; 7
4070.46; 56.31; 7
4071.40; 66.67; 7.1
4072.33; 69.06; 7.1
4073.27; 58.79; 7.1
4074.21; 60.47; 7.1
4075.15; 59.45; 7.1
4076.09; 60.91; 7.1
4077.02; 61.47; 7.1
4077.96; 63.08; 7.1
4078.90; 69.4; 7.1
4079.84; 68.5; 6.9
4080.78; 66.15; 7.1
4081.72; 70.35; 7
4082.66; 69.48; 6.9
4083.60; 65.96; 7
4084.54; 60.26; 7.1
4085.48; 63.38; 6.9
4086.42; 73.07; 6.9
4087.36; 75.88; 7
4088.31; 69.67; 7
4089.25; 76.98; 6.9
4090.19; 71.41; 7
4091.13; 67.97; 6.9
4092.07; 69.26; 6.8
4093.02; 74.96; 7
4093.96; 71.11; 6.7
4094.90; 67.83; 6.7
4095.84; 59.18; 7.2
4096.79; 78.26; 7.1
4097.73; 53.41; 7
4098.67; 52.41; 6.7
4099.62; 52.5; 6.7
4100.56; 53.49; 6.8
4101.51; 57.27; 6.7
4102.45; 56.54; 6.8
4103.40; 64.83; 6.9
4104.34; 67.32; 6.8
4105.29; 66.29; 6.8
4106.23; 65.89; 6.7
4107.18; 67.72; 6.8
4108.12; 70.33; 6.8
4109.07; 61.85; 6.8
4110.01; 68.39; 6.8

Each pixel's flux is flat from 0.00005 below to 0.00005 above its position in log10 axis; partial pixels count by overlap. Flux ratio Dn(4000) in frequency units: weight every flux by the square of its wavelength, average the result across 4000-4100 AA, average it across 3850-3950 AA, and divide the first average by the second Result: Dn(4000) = 1.92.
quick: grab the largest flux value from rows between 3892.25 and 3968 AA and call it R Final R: 60.38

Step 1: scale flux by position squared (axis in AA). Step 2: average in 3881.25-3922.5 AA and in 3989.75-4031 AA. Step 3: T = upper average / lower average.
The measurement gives 1.6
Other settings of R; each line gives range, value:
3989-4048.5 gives 81.88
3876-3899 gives 55.91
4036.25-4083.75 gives 78.81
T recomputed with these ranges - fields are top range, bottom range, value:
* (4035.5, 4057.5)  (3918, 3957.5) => 2.03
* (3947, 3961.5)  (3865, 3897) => 1.24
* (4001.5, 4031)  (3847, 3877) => 2.15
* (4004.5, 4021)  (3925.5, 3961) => 2.10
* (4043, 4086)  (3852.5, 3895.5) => 1.98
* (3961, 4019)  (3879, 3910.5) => 1.38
